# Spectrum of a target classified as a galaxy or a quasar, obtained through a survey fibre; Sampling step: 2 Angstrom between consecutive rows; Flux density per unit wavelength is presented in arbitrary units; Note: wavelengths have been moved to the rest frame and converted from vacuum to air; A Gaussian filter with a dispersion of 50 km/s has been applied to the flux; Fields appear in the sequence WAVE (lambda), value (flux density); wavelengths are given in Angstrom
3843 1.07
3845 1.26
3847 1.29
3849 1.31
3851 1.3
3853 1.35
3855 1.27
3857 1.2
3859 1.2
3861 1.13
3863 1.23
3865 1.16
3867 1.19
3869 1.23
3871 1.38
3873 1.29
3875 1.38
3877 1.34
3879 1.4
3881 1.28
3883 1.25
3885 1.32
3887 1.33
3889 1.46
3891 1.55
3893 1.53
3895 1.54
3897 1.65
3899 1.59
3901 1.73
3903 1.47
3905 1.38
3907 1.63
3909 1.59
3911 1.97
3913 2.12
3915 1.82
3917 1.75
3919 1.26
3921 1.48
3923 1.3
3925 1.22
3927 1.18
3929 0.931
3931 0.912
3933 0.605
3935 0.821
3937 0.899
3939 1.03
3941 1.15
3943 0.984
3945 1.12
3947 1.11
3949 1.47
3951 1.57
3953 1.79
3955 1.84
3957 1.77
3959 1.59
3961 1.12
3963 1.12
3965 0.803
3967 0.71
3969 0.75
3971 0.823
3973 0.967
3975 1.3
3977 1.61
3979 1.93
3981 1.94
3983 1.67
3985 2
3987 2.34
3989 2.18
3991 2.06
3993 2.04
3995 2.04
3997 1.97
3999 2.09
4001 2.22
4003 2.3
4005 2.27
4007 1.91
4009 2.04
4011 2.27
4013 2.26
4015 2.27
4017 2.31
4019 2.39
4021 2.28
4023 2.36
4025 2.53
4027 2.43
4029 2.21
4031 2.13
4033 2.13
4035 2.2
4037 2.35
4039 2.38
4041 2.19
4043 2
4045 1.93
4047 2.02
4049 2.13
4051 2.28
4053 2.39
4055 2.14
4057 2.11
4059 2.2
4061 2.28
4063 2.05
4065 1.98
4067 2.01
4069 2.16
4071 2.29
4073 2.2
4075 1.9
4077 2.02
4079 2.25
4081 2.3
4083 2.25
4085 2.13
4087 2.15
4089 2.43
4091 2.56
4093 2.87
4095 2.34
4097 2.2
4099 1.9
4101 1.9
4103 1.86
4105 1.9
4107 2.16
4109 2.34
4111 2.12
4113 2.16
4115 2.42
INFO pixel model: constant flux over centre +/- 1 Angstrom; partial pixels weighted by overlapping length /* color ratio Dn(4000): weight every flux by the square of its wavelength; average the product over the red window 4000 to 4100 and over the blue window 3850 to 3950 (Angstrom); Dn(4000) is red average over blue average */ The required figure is 1.80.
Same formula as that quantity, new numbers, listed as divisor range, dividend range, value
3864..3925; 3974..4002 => 1.39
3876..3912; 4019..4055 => 1.60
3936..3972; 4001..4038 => 1.94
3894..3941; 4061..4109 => 1.71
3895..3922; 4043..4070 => 1.39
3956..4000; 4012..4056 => 1.45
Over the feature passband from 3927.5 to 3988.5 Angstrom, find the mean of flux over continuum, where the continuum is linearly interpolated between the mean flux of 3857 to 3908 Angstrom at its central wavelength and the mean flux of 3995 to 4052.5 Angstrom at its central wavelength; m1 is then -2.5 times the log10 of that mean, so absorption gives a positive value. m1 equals 0.38 mag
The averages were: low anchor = 1.38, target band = 1.3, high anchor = 2.21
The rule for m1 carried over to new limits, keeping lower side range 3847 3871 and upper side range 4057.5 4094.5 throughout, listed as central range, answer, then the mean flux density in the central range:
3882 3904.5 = -0.07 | 1.49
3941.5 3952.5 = 0.28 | 1.27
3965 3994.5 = 0.15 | 1.58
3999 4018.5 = -0.15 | 2.2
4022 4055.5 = -0.09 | 2.22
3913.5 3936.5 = 0.25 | 1.22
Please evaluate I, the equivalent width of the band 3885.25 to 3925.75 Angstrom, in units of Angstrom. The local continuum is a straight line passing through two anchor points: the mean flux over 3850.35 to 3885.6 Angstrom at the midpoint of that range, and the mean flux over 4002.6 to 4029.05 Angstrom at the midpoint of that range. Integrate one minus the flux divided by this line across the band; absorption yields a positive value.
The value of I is -1.1 Angstrom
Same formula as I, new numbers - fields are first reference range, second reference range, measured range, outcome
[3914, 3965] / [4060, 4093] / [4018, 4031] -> -3.5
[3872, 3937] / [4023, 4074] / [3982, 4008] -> -2.5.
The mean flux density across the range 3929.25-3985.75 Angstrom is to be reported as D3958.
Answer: 1.26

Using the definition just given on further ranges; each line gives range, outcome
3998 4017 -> 2.19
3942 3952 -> 1.25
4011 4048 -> 2.24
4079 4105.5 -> 2.22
